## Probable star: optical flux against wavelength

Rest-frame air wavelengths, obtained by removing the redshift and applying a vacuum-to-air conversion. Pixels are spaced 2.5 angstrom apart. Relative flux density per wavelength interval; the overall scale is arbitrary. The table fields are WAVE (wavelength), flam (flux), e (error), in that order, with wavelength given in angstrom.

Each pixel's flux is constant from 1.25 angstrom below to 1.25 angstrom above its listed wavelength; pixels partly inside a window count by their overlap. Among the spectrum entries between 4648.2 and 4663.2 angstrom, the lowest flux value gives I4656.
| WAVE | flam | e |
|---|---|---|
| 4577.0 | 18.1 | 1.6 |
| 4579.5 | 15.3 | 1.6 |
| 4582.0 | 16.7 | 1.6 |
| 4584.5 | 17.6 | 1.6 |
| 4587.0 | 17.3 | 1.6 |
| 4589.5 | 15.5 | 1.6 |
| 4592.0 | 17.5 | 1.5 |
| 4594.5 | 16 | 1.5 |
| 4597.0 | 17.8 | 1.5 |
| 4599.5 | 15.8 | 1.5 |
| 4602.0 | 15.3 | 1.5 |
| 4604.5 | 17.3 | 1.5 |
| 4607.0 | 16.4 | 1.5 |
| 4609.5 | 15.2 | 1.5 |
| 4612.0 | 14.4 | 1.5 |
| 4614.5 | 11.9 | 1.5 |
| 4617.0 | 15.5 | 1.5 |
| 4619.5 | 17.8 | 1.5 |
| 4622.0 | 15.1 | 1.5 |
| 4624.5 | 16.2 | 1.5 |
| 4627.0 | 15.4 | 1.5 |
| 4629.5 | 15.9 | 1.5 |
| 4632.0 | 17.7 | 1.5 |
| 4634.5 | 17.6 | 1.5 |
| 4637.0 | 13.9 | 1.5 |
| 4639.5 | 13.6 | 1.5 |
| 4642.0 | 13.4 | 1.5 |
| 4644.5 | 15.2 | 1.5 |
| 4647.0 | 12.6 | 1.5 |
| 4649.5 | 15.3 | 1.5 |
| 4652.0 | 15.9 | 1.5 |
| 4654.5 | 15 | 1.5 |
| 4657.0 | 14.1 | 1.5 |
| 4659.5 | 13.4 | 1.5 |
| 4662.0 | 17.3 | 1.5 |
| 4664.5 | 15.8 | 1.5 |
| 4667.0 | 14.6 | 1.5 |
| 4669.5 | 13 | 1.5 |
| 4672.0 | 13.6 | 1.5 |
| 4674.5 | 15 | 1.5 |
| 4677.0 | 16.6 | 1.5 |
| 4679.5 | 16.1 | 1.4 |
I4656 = 13.4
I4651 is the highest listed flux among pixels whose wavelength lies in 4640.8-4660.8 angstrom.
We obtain 15.9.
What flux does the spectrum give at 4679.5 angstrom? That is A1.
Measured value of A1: 16.1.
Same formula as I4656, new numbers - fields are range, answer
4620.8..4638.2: 13.9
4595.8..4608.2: 15.3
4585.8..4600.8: 15.5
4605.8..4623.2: 11.9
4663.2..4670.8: 13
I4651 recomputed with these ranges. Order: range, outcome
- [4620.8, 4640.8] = 17.7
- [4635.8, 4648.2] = 15.2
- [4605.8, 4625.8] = 17.8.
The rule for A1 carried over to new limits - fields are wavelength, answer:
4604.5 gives 17.3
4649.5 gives 15.3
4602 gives 15.3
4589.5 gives 15.5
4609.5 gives 15.2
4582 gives 16.7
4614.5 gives 11.9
